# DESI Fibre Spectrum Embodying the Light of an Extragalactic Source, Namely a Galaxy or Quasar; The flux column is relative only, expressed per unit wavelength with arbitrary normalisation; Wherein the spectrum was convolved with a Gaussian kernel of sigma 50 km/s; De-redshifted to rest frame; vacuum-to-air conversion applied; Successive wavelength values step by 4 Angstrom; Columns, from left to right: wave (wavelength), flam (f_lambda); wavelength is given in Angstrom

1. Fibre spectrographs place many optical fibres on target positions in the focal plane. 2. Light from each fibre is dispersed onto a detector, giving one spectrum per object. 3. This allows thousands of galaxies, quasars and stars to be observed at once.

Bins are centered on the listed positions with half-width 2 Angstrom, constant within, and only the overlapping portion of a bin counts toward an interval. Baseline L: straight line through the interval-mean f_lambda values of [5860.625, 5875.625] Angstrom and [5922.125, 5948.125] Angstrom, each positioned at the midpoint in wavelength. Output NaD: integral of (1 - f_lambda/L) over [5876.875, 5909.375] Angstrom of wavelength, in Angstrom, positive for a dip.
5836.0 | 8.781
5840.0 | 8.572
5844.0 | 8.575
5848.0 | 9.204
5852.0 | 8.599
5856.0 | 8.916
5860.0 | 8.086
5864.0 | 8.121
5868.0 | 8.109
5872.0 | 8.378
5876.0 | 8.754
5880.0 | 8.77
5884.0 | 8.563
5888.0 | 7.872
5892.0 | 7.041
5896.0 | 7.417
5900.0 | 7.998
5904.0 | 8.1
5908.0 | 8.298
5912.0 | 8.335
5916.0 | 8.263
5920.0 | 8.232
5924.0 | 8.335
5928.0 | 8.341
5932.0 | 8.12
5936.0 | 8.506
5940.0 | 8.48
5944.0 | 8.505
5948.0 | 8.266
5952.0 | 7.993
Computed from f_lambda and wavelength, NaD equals 1.1 Angstrom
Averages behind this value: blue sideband 8.25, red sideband 8.37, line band 8.03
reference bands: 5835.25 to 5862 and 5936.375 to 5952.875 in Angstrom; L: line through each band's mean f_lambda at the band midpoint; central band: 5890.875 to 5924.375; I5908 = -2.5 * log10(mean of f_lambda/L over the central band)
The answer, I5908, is 0.06 mag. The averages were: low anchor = 8.67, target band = 8.01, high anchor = 8.35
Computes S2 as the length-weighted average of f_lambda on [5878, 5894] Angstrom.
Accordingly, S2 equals 8.06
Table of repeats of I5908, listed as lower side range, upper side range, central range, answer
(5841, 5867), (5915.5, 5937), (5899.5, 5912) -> 0.025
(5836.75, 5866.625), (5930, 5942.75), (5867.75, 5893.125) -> 0.033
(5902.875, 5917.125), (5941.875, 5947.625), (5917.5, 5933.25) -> 0.010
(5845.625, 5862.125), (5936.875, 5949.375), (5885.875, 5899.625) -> 0.143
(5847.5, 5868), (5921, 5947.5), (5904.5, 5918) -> 0.017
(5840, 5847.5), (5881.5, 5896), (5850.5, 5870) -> 0.002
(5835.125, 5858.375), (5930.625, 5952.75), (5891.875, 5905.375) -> 0.111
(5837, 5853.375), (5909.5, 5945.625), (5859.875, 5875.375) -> 0.051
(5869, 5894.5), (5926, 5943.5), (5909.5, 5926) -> 0.004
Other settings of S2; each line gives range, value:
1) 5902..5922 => 8.25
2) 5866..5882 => 8.5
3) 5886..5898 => 7.44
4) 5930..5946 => 8.4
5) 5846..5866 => 8.59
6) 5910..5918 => 8.3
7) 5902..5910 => 8.2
